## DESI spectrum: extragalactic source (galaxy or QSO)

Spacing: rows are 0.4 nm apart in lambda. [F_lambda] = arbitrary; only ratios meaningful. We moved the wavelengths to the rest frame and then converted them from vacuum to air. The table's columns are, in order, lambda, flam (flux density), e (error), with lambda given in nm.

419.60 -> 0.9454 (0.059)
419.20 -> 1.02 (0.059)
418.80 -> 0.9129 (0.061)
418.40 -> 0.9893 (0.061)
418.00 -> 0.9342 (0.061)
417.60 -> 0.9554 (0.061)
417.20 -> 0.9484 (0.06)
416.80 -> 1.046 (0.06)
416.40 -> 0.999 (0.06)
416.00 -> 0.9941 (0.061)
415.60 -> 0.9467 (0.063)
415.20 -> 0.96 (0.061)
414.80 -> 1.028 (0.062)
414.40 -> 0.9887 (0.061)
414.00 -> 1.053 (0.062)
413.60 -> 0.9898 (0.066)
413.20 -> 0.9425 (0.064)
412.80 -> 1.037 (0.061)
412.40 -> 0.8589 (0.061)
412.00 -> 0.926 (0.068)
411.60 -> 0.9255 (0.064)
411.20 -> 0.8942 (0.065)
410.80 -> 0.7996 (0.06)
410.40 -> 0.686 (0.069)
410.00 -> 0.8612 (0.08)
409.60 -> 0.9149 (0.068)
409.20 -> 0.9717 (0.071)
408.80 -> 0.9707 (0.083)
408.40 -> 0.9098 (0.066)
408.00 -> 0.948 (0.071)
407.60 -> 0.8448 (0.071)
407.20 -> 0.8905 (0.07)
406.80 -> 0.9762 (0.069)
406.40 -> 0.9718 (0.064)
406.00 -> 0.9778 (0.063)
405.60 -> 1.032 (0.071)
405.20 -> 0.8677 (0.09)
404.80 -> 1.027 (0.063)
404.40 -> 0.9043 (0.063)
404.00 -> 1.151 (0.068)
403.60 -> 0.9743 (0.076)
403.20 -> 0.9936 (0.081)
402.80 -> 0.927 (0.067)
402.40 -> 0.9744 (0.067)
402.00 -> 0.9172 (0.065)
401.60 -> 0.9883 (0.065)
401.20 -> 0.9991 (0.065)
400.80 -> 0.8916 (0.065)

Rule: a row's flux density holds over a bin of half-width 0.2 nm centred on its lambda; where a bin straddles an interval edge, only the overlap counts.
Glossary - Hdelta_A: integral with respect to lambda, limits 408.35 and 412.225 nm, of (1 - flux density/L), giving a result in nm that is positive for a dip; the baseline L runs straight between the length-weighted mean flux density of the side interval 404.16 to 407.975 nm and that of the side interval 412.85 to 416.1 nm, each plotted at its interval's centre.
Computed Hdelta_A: 0.33 nm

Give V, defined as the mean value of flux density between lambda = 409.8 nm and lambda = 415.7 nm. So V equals 0.926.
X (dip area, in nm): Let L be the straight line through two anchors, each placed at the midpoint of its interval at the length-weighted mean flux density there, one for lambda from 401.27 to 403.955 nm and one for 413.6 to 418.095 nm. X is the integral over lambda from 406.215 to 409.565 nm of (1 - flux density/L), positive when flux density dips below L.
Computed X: 0.16 nm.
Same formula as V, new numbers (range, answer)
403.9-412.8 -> 0.923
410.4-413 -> 0.89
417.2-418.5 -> 0.956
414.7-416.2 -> 0.979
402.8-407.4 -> 0.976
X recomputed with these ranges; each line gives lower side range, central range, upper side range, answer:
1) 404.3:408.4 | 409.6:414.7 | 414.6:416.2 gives 0.28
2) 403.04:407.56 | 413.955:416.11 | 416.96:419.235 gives -0.07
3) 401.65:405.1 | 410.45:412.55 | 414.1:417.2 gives 0.26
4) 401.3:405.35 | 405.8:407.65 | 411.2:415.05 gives 0.06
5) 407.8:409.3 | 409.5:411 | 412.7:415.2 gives 0.24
